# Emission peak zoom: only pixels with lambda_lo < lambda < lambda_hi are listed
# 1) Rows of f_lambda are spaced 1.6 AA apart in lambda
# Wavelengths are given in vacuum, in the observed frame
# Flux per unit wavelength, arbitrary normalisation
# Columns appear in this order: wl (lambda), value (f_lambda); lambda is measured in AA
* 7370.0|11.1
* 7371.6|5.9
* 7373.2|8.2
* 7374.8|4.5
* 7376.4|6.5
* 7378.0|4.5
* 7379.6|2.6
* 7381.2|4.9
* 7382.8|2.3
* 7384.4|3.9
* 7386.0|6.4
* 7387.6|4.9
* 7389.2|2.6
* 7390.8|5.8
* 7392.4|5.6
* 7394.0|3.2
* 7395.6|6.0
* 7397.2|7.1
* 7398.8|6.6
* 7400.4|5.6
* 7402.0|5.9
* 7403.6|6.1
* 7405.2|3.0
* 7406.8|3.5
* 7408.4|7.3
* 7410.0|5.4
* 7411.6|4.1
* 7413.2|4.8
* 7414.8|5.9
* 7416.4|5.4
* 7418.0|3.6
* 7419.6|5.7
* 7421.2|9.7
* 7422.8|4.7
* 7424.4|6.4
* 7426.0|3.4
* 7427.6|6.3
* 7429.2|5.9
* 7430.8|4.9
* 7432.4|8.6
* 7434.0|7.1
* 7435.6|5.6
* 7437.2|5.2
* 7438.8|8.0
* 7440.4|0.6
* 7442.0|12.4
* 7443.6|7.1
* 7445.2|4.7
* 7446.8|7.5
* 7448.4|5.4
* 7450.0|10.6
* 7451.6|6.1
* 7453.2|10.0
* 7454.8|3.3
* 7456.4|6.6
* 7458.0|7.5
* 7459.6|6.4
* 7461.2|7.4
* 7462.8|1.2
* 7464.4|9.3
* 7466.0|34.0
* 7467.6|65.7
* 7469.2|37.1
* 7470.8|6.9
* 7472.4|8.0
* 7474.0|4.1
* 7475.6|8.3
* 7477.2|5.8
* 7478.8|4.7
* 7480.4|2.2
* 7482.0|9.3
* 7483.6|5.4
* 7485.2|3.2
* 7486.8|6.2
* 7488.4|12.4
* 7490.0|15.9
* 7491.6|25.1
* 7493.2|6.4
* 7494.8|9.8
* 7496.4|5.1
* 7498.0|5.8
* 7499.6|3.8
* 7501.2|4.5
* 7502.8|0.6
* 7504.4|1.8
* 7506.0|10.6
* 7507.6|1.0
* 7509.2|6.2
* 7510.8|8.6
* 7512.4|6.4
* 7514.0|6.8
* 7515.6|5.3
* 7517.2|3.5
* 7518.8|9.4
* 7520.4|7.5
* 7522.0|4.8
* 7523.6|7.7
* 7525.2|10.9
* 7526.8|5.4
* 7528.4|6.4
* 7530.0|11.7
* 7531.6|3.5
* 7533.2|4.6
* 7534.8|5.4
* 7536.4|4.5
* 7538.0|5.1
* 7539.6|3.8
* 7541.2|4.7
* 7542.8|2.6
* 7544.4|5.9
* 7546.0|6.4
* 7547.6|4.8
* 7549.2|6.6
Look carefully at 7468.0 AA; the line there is H-alpha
